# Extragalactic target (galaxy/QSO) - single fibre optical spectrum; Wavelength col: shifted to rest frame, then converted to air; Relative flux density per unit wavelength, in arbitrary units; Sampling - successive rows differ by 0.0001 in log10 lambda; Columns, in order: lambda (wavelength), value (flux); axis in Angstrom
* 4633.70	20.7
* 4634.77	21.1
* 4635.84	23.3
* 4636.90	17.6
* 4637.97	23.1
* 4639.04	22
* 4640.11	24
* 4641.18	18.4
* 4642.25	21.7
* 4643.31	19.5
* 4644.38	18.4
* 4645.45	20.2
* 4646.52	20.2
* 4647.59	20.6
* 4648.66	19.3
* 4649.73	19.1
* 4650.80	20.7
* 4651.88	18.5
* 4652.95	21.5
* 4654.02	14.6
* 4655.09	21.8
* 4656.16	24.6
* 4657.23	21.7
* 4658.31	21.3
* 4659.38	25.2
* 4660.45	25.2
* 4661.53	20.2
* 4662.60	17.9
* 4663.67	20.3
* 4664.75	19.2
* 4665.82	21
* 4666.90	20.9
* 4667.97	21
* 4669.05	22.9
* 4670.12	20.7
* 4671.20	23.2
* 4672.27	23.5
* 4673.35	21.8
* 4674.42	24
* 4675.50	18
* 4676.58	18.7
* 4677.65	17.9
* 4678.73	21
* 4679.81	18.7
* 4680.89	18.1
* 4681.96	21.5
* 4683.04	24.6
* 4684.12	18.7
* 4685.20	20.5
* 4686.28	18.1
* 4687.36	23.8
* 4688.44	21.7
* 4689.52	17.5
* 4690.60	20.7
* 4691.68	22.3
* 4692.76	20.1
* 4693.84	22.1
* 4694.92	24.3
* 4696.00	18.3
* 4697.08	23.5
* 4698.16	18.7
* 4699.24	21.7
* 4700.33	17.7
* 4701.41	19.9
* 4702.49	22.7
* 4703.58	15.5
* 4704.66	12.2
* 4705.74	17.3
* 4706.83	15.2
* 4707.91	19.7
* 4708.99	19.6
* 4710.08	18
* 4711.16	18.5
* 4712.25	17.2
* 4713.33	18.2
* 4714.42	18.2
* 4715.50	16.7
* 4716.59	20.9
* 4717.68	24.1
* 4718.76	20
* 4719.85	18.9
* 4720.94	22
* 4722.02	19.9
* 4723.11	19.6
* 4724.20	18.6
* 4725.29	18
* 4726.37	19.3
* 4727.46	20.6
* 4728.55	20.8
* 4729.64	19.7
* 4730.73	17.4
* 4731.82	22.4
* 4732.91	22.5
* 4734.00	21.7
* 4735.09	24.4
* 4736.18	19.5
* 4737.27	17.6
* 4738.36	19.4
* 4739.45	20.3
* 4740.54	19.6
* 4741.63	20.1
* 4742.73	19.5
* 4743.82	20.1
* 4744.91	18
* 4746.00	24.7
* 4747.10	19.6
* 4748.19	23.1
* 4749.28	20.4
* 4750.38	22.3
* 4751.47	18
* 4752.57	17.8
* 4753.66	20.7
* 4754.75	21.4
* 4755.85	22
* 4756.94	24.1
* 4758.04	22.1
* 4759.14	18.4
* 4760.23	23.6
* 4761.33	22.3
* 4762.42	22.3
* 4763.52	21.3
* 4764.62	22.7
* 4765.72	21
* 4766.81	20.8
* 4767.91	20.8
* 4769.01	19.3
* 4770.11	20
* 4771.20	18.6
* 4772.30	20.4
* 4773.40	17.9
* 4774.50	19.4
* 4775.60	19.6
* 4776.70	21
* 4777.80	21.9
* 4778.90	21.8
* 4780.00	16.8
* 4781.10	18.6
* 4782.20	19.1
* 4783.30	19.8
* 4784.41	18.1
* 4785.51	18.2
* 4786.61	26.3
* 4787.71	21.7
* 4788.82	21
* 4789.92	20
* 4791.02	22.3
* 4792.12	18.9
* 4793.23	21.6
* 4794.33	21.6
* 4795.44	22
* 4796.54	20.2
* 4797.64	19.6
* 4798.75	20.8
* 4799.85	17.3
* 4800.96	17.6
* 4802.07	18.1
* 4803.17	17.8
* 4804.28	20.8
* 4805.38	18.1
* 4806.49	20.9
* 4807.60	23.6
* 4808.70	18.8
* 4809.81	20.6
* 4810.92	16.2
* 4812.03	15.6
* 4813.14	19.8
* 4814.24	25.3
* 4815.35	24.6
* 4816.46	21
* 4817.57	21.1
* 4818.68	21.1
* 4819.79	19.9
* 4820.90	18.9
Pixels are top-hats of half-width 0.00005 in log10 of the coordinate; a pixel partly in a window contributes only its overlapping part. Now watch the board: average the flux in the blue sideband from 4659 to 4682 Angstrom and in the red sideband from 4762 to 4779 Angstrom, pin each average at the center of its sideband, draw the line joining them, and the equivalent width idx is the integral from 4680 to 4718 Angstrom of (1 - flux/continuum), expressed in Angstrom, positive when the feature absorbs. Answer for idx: 2.16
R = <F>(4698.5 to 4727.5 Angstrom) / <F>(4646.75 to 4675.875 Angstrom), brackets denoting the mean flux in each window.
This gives 0.9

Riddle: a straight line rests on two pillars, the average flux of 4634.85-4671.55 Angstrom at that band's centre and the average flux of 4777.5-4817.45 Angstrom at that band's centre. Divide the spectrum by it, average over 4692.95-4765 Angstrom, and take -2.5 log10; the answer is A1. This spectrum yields 0.02 mag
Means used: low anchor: 20.9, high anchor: 20.2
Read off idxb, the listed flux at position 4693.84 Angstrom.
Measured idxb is 22.1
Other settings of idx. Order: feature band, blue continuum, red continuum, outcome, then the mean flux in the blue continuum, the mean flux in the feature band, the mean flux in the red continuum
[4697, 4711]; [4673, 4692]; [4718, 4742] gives 1.3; 20.4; 18.4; 20.1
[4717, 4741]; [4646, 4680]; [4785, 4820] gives 0.4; 20.8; 20.3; 20.4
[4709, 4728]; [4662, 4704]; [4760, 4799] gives 1.1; 20.6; 19.3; 20.6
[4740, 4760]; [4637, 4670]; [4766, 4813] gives -0.6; 20.8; 20.7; 19.9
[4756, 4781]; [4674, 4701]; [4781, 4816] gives -0.6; 20.5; 20.7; 20.2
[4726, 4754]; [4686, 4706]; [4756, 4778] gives 0.2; 20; 20.4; 20.9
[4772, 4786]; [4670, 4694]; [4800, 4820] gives 0.5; 20.7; 19.4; 20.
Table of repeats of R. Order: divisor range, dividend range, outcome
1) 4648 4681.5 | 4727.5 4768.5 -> 1.01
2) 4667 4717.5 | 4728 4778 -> 1.04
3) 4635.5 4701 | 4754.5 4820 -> 0.98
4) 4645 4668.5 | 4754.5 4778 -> 1.01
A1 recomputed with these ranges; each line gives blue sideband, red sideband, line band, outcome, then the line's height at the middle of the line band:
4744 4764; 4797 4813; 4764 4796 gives -0.02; 20.1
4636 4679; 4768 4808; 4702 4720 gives 0.12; 20.5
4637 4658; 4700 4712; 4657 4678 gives -0.09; 19.6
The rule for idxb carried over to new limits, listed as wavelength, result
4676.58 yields 18.7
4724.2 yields 18.6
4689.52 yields 17.5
